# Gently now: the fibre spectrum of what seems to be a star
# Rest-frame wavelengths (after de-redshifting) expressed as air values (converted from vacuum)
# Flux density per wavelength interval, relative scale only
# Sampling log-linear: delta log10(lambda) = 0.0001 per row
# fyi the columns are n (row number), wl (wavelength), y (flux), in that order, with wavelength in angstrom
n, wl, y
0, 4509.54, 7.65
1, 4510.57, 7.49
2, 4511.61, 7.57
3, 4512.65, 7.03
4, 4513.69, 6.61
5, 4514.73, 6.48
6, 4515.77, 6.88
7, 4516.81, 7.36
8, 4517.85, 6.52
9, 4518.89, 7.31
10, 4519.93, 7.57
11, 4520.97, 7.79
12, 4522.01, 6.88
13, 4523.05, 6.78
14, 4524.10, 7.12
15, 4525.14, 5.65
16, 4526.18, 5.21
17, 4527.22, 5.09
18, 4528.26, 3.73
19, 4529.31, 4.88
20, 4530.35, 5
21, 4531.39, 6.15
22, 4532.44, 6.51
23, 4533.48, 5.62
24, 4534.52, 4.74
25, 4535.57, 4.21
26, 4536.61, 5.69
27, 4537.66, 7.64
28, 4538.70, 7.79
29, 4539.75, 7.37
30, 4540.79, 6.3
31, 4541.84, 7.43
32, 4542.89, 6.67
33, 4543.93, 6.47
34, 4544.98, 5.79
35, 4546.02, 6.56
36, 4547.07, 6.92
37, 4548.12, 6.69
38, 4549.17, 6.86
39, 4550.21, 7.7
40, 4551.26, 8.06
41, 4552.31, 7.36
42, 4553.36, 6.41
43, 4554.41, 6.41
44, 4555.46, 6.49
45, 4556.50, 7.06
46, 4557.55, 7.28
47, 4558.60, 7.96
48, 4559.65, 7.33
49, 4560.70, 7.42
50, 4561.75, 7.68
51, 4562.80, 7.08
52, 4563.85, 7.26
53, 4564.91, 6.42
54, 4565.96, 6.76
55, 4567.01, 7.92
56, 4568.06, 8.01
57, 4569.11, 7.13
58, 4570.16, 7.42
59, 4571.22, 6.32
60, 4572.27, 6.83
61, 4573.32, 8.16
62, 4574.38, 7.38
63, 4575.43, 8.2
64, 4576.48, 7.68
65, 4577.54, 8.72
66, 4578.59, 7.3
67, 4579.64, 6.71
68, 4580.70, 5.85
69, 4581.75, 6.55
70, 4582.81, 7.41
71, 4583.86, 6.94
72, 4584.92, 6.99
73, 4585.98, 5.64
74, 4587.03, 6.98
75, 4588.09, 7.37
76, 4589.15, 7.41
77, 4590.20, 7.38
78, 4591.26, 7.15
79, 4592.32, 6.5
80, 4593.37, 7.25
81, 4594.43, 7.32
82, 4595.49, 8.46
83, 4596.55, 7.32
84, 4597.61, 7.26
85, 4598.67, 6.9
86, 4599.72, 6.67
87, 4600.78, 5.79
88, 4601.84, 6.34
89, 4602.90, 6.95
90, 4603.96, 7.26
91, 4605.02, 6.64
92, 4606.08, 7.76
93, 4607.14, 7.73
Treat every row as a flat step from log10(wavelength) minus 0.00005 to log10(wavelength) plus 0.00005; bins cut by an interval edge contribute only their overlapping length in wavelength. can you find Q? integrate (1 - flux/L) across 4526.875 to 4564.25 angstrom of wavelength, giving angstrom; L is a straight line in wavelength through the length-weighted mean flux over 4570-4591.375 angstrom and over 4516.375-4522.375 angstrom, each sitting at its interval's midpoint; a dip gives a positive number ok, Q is 3.41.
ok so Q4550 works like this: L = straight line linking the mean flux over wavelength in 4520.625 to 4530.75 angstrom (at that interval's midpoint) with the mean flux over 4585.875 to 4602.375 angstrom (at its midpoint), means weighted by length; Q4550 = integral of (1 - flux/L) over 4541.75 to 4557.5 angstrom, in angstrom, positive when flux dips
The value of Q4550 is -1.6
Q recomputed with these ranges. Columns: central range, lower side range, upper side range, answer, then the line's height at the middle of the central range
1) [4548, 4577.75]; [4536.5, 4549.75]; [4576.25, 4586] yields -1.62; 6.93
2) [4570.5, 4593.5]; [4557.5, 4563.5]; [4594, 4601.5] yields 0.39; 7.24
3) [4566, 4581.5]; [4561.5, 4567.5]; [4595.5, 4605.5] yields -0.62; 7.08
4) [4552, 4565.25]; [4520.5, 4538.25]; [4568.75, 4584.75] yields -0.80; 6.69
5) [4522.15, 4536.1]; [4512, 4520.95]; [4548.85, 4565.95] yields 3.14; 7.07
